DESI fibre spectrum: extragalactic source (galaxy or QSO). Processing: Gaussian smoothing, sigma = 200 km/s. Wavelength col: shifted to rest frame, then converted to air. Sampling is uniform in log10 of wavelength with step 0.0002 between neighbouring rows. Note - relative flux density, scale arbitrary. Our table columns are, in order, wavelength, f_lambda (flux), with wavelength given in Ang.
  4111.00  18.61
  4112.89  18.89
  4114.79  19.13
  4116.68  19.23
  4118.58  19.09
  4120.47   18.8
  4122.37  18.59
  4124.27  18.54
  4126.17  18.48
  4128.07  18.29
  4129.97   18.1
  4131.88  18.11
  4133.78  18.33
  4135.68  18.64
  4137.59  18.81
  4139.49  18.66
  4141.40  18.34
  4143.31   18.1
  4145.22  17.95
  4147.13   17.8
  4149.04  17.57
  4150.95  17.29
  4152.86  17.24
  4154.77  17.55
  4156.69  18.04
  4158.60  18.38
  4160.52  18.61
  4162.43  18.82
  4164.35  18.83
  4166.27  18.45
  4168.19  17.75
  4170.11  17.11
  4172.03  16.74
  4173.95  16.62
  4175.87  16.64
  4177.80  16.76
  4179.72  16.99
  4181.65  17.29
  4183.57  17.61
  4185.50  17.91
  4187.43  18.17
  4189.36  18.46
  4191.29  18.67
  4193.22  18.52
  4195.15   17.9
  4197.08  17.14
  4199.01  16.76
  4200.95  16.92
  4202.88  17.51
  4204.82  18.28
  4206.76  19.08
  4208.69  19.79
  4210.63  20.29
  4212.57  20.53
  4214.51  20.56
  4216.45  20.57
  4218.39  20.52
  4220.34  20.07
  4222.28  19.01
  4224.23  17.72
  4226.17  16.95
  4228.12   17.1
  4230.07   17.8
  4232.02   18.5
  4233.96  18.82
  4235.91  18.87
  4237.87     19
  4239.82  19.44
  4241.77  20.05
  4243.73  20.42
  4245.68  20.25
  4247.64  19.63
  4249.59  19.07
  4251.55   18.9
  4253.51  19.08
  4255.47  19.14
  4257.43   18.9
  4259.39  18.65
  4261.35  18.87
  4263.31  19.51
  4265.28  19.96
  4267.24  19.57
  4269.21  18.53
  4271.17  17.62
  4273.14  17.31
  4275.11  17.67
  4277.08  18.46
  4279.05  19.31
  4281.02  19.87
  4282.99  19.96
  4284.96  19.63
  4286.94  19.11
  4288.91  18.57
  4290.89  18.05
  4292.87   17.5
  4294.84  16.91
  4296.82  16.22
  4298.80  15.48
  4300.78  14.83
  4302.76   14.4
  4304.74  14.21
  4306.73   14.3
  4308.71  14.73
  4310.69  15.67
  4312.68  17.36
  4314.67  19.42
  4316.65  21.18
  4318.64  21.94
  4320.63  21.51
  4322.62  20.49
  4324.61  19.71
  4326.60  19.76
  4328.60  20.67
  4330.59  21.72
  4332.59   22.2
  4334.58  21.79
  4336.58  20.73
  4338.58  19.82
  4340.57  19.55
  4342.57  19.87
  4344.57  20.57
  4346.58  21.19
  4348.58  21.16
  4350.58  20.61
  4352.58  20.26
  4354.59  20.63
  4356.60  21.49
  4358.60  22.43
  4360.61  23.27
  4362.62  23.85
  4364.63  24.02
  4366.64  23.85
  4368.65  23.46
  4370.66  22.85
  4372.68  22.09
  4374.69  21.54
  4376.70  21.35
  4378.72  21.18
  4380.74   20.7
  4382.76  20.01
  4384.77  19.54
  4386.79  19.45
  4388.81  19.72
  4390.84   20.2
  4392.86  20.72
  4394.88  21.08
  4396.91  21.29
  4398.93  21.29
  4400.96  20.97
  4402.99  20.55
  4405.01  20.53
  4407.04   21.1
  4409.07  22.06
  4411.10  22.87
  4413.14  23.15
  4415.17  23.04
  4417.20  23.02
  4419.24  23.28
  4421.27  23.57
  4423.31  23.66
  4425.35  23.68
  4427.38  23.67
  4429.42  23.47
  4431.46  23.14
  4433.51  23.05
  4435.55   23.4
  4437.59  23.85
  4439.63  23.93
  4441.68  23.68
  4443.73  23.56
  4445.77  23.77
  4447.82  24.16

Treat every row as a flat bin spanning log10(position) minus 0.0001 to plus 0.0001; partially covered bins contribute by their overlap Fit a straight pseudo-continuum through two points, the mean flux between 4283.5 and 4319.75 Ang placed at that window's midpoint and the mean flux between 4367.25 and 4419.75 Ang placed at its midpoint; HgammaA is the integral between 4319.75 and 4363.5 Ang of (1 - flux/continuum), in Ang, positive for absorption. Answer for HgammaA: -4.6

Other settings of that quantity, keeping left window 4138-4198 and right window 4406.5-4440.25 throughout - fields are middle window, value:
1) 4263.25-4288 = 1.4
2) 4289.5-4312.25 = 5.4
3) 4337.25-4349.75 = 0.7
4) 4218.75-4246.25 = 0.4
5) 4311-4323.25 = 0.5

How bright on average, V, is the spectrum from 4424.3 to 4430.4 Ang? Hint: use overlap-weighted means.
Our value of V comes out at 23.6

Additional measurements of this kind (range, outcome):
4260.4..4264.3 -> 19.2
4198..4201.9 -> 16.8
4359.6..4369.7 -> 23.7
